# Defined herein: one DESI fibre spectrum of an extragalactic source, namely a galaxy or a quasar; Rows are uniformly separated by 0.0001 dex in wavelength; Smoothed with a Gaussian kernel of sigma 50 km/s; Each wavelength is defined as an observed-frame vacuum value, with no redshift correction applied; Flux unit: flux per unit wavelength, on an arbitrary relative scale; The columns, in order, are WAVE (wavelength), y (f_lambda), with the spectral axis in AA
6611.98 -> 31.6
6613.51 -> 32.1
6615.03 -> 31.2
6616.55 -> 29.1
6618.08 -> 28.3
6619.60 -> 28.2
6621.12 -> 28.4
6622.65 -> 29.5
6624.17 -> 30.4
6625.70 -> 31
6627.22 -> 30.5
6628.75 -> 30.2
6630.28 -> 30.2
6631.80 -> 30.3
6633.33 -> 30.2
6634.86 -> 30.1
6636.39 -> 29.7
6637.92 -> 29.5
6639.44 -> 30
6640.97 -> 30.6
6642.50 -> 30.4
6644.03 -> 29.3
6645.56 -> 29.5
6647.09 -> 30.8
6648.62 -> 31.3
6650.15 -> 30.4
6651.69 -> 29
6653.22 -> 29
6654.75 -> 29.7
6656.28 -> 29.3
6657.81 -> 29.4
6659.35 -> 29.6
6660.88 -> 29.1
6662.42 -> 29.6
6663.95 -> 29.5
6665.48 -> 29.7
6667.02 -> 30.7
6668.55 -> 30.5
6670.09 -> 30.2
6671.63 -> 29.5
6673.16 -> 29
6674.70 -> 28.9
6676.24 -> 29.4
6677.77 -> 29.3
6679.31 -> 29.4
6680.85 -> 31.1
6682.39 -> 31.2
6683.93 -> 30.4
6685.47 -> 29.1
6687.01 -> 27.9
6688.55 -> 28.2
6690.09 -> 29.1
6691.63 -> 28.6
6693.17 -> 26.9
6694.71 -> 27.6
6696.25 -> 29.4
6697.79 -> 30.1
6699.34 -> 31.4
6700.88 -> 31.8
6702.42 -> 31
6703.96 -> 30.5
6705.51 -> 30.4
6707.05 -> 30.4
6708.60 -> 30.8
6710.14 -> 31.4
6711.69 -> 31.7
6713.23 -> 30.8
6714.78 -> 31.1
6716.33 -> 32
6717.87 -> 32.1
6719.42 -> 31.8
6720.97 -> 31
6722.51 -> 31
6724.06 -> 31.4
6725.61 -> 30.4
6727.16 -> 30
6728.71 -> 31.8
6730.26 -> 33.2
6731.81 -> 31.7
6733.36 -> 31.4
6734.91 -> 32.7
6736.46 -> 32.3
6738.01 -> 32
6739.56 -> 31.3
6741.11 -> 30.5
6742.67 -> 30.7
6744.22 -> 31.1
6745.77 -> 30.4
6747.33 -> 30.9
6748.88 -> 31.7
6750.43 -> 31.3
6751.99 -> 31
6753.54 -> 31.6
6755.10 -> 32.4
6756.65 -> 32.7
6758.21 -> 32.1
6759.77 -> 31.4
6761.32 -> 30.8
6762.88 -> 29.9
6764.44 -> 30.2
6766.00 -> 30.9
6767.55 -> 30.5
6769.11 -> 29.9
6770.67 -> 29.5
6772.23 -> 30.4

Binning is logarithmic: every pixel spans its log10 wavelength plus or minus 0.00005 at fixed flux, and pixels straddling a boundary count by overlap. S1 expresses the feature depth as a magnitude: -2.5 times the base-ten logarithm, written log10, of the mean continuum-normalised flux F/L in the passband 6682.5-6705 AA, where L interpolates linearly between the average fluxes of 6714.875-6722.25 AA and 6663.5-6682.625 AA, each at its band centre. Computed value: 0.04 mag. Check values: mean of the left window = 29.8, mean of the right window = 31.6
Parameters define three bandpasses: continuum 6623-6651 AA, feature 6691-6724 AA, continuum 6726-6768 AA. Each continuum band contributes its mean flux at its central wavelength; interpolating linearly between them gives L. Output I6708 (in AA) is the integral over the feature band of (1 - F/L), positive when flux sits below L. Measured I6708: 0.4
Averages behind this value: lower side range 30.2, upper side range 31.4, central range 30.6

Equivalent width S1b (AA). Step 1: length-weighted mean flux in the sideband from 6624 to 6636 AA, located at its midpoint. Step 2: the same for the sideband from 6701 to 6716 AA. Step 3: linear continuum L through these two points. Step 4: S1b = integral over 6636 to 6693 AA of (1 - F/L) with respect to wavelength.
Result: 1.8 AA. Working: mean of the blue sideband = 30.3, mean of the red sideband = 31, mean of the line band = 29.6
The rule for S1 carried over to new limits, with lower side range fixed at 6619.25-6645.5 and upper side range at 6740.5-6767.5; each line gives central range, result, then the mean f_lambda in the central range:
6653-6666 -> 0.03 mag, 29.5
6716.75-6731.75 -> -0.02 mag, 31.4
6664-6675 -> 0.02 mag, 29.8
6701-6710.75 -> -0.01 mag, 30.8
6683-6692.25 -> 0.06 mag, 28.9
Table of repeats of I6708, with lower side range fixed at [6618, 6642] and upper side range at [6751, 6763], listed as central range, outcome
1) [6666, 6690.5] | 0.71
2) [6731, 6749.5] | -0.03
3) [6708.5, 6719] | -0.16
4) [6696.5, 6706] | 0.01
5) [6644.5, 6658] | 0.15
